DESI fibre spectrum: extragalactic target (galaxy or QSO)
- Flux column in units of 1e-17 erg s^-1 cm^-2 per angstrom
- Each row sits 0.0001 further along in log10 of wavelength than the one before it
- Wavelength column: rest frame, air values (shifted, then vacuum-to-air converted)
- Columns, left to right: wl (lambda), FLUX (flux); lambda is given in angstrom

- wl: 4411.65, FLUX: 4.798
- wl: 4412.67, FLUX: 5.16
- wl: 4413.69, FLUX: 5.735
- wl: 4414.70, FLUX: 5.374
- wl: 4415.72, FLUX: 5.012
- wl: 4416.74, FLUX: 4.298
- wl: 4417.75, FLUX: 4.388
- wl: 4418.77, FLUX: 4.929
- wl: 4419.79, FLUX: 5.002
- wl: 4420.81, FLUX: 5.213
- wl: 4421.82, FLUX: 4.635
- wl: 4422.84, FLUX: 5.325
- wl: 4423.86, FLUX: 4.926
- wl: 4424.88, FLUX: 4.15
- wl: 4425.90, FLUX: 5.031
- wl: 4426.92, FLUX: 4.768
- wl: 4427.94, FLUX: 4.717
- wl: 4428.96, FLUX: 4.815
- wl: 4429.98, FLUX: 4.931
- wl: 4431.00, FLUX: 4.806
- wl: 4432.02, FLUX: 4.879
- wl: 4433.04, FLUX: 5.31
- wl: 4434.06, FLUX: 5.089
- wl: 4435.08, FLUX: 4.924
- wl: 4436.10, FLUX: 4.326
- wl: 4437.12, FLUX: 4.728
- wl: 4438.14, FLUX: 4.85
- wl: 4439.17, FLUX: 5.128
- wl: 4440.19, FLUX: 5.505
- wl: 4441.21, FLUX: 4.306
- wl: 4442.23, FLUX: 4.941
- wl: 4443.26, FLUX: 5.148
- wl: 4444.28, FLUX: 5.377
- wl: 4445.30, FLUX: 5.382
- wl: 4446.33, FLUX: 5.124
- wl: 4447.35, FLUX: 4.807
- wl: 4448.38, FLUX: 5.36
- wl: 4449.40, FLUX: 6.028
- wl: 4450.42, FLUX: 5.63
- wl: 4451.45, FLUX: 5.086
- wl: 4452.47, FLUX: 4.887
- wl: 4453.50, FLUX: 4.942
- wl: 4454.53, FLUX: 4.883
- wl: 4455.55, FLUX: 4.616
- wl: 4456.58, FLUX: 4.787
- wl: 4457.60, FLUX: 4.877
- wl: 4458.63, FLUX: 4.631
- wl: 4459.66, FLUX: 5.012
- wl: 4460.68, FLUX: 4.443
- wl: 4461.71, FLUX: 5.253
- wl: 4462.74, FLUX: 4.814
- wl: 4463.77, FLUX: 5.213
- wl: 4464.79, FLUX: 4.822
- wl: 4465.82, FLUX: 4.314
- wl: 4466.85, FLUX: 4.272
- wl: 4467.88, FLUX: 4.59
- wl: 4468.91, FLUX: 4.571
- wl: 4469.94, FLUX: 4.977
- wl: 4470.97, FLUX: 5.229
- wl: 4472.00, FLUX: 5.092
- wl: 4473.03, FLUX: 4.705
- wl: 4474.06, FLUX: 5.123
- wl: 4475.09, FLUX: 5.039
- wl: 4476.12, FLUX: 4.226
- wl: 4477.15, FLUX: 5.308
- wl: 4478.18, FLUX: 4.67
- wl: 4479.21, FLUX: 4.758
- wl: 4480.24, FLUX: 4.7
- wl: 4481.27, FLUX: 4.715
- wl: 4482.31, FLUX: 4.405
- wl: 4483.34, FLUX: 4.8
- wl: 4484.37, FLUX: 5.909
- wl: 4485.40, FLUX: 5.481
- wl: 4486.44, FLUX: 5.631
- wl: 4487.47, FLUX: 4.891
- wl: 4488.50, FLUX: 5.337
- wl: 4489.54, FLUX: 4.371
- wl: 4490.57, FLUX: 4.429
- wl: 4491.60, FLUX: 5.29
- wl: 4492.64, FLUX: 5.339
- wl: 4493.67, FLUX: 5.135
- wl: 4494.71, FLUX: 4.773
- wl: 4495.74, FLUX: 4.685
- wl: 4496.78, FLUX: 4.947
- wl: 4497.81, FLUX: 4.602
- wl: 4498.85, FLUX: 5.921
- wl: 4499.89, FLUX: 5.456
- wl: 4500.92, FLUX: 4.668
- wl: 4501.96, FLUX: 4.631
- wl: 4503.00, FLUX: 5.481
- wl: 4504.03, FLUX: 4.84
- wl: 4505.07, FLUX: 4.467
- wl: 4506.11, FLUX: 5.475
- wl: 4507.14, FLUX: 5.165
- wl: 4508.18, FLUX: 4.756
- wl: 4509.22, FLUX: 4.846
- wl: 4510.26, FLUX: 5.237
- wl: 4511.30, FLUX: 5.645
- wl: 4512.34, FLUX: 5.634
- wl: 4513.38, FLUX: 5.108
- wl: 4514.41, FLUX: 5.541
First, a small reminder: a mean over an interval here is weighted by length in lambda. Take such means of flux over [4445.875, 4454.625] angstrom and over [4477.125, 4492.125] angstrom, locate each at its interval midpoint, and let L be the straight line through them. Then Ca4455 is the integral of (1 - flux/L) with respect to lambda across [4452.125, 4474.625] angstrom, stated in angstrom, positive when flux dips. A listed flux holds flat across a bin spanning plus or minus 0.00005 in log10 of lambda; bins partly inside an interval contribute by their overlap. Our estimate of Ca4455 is 1.3 angstrom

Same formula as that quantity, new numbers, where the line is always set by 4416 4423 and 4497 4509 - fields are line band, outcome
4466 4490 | 0.34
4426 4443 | -0.12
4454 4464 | 0.15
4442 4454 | -0.85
